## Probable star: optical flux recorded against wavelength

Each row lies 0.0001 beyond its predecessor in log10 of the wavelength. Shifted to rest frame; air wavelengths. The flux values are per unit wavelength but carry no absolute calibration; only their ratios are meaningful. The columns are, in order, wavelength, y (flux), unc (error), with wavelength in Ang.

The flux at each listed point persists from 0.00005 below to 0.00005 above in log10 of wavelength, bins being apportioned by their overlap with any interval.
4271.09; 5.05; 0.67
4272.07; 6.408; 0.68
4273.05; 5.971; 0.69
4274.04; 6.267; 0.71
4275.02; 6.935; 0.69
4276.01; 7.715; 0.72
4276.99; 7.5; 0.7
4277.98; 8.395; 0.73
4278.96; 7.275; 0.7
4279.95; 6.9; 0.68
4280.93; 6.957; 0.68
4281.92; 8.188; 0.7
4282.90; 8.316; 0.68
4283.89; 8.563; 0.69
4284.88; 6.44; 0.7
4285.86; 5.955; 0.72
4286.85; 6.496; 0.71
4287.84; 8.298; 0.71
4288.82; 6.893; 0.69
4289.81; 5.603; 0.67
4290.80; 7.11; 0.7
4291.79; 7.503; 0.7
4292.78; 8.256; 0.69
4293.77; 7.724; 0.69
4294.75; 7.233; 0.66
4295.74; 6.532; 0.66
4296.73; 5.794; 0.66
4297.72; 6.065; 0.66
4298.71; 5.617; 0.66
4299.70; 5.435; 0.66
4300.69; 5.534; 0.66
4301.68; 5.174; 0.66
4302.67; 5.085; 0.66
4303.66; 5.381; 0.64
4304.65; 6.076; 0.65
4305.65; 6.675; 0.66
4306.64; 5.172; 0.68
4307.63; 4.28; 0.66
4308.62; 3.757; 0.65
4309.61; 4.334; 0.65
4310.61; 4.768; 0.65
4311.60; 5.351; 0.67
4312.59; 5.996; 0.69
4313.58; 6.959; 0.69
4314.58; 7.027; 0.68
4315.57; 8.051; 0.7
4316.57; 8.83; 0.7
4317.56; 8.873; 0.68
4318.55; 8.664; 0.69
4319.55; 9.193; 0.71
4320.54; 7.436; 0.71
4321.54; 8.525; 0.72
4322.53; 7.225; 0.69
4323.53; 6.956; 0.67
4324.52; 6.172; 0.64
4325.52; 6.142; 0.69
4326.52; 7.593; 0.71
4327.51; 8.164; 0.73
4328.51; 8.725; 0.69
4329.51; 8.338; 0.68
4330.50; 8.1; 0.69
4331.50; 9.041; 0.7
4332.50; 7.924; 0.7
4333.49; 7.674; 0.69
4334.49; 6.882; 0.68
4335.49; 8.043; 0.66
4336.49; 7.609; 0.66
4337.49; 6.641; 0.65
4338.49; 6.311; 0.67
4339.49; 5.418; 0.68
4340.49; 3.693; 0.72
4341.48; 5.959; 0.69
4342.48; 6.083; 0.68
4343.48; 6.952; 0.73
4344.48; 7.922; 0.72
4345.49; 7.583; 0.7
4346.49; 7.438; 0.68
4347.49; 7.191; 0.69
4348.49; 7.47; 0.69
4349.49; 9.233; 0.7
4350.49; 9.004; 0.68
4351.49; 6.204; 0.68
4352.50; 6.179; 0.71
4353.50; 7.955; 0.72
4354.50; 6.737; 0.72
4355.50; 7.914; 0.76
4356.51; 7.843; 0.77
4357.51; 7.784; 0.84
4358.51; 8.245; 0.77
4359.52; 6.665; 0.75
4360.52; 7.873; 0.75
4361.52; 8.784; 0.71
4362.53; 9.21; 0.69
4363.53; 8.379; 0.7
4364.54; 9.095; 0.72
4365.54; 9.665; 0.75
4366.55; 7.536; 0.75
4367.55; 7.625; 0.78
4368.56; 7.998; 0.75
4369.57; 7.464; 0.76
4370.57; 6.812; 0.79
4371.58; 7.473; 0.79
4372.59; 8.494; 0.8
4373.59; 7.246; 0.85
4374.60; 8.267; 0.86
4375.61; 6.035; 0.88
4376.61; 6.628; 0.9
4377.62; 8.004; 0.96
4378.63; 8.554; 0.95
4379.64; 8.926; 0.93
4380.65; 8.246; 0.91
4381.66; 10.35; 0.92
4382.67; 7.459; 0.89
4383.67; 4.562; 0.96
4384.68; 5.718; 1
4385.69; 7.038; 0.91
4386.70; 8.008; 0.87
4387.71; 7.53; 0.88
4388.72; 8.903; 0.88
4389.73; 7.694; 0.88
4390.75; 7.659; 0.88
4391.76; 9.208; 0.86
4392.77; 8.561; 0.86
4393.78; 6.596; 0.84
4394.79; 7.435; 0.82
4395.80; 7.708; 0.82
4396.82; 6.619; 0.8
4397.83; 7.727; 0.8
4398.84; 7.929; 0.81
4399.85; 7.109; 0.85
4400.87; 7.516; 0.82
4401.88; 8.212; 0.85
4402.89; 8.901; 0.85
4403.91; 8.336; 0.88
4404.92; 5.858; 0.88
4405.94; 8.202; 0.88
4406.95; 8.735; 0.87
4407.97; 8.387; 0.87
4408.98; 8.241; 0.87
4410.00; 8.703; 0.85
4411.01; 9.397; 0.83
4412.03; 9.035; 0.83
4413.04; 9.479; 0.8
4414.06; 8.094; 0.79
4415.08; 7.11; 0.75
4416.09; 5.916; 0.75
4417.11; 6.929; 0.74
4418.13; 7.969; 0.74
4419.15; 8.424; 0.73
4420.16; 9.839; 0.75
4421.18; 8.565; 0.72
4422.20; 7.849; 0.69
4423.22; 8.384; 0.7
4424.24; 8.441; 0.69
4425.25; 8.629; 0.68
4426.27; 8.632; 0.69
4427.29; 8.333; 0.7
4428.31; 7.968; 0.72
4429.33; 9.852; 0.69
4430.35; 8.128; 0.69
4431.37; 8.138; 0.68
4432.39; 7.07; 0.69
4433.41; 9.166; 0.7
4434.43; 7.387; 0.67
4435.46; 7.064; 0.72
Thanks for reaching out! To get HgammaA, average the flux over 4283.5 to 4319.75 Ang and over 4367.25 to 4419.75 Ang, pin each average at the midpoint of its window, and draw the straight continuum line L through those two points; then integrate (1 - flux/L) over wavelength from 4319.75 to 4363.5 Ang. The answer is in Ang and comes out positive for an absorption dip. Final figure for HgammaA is -2.4 Ang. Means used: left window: 6.48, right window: 7.79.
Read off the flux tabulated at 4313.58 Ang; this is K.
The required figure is 6.959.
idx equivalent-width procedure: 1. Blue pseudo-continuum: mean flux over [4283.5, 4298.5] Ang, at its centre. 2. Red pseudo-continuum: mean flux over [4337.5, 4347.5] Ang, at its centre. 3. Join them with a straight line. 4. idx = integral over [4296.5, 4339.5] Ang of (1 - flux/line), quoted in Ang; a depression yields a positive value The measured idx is -0.8 Ang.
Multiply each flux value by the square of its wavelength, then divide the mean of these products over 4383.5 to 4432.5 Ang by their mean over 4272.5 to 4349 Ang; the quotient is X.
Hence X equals 1.21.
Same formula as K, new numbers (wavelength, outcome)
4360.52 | 7.873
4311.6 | 5.351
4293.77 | 7.724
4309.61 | 4.334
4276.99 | 7.5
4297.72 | 6.065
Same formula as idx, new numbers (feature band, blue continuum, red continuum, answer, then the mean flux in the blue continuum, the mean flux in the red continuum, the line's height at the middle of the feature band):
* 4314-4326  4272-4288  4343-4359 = -0.53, 7.21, 7.6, 7.43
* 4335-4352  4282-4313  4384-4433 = -0.08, 6.2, 8.01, 6.95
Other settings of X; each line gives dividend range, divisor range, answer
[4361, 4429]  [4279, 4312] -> 1.33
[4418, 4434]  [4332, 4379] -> 1.17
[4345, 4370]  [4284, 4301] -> 1.22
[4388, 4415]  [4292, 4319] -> 1.35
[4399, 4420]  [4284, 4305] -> 1.32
